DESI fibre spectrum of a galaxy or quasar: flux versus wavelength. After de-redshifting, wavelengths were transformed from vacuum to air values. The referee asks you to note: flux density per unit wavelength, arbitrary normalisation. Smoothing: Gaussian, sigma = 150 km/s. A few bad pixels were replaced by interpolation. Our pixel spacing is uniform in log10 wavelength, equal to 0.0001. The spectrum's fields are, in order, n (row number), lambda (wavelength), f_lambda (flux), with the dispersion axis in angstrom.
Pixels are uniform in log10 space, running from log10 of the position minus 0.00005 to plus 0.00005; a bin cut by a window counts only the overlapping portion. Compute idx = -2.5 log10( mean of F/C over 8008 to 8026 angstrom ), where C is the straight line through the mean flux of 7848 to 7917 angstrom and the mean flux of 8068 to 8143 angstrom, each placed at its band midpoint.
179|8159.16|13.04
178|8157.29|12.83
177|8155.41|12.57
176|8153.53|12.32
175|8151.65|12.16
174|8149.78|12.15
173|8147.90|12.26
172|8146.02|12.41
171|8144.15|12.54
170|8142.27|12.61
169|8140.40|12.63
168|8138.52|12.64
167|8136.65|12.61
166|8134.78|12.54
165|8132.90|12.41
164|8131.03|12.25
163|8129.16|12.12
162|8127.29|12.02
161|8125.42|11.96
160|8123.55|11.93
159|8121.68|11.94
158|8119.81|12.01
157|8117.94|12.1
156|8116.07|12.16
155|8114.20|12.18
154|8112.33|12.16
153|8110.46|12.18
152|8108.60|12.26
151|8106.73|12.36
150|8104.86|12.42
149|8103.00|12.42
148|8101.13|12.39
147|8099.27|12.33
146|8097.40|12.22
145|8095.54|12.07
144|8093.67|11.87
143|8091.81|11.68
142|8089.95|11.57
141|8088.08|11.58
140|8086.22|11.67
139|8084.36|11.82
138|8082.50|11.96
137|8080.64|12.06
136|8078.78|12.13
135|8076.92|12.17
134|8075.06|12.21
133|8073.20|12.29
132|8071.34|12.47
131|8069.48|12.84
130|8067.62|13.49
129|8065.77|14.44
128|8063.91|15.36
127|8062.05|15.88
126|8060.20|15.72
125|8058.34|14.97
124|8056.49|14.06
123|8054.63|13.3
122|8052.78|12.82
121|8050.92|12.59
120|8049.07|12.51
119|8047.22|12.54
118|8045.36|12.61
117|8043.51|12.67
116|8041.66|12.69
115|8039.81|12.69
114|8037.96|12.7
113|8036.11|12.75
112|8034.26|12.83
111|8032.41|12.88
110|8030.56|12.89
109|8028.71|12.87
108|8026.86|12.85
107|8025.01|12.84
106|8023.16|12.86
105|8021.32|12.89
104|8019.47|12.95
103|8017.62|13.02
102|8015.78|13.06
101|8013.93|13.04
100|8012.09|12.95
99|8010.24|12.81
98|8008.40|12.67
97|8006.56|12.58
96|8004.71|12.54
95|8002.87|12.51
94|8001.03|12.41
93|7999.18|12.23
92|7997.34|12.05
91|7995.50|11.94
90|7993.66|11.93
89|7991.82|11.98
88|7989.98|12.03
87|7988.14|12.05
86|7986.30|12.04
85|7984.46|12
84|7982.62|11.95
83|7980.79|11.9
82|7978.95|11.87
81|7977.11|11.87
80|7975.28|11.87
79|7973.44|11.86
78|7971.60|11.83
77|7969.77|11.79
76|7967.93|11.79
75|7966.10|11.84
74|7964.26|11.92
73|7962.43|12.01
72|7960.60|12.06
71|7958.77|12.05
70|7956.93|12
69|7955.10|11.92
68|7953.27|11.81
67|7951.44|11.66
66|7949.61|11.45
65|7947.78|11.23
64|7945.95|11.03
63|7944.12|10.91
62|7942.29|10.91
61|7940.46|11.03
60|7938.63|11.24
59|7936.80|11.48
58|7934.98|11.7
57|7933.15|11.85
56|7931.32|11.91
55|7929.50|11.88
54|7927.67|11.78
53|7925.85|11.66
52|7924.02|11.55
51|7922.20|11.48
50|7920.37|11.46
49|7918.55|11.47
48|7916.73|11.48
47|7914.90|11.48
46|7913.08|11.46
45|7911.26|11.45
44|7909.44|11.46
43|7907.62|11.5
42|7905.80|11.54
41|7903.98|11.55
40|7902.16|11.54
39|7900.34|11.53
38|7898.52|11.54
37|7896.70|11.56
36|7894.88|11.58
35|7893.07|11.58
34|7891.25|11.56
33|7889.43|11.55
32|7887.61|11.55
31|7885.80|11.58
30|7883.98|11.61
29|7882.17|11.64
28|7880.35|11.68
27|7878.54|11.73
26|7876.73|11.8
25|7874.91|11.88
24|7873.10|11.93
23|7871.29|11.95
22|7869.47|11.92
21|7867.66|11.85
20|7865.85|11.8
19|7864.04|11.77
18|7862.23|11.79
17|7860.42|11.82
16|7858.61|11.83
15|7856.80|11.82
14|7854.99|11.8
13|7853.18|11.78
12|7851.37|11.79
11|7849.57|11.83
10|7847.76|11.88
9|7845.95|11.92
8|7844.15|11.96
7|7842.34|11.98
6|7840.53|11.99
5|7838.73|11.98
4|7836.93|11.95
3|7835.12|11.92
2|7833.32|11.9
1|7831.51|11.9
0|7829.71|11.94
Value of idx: -0.08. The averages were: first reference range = 11.7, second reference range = 12.2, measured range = 12.9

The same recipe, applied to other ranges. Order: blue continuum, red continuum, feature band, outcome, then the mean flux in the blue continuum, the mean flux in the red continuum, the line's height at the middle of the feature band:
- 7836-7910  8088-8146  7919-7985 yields 0.02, 11.7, 12.2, 11.9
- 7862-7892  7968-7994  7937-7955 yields 0.05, 11.7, 11.9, 11.9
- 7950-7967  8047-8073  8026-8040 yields 0.04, 11.9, 13.8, 13.3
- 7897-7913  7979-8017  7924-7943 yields 0.02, 11.5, 12.3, 11.8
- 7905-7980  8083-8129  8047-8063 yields -0.17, 11.6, 12.1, 11.9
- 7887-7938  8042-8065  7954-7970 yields 0.04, 11.6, 13.7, 12.3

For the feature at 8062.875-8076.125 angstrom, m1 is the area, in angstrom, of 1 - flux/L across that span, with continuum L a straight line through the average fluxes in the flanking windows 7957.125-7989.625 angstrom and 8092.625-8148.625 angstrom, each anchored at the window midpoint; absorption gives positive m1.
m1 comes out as -1.27 angstrom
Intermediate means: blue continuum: 11.9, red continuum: 12.3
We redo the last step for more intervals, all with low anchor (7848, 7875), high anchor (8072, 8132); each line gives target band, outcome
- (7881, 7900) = 0.47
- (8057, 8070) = -2.88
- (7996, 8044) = -2.94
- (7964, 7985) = 0.14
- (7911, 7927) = 0.53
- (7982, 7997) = -0.03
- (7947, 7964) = 0.18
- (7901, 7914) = 0.42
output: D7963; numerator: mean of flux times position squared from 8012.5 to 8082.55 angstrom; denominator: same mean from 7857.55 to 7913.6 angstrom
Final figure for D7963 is 1.17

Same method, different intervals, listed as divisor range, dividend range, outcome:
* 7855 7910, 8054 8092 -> 1.17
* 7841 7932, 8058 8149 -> 1.13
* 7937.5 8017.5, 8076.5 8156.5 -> 1.05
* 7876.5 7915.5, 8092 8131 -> 1.11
